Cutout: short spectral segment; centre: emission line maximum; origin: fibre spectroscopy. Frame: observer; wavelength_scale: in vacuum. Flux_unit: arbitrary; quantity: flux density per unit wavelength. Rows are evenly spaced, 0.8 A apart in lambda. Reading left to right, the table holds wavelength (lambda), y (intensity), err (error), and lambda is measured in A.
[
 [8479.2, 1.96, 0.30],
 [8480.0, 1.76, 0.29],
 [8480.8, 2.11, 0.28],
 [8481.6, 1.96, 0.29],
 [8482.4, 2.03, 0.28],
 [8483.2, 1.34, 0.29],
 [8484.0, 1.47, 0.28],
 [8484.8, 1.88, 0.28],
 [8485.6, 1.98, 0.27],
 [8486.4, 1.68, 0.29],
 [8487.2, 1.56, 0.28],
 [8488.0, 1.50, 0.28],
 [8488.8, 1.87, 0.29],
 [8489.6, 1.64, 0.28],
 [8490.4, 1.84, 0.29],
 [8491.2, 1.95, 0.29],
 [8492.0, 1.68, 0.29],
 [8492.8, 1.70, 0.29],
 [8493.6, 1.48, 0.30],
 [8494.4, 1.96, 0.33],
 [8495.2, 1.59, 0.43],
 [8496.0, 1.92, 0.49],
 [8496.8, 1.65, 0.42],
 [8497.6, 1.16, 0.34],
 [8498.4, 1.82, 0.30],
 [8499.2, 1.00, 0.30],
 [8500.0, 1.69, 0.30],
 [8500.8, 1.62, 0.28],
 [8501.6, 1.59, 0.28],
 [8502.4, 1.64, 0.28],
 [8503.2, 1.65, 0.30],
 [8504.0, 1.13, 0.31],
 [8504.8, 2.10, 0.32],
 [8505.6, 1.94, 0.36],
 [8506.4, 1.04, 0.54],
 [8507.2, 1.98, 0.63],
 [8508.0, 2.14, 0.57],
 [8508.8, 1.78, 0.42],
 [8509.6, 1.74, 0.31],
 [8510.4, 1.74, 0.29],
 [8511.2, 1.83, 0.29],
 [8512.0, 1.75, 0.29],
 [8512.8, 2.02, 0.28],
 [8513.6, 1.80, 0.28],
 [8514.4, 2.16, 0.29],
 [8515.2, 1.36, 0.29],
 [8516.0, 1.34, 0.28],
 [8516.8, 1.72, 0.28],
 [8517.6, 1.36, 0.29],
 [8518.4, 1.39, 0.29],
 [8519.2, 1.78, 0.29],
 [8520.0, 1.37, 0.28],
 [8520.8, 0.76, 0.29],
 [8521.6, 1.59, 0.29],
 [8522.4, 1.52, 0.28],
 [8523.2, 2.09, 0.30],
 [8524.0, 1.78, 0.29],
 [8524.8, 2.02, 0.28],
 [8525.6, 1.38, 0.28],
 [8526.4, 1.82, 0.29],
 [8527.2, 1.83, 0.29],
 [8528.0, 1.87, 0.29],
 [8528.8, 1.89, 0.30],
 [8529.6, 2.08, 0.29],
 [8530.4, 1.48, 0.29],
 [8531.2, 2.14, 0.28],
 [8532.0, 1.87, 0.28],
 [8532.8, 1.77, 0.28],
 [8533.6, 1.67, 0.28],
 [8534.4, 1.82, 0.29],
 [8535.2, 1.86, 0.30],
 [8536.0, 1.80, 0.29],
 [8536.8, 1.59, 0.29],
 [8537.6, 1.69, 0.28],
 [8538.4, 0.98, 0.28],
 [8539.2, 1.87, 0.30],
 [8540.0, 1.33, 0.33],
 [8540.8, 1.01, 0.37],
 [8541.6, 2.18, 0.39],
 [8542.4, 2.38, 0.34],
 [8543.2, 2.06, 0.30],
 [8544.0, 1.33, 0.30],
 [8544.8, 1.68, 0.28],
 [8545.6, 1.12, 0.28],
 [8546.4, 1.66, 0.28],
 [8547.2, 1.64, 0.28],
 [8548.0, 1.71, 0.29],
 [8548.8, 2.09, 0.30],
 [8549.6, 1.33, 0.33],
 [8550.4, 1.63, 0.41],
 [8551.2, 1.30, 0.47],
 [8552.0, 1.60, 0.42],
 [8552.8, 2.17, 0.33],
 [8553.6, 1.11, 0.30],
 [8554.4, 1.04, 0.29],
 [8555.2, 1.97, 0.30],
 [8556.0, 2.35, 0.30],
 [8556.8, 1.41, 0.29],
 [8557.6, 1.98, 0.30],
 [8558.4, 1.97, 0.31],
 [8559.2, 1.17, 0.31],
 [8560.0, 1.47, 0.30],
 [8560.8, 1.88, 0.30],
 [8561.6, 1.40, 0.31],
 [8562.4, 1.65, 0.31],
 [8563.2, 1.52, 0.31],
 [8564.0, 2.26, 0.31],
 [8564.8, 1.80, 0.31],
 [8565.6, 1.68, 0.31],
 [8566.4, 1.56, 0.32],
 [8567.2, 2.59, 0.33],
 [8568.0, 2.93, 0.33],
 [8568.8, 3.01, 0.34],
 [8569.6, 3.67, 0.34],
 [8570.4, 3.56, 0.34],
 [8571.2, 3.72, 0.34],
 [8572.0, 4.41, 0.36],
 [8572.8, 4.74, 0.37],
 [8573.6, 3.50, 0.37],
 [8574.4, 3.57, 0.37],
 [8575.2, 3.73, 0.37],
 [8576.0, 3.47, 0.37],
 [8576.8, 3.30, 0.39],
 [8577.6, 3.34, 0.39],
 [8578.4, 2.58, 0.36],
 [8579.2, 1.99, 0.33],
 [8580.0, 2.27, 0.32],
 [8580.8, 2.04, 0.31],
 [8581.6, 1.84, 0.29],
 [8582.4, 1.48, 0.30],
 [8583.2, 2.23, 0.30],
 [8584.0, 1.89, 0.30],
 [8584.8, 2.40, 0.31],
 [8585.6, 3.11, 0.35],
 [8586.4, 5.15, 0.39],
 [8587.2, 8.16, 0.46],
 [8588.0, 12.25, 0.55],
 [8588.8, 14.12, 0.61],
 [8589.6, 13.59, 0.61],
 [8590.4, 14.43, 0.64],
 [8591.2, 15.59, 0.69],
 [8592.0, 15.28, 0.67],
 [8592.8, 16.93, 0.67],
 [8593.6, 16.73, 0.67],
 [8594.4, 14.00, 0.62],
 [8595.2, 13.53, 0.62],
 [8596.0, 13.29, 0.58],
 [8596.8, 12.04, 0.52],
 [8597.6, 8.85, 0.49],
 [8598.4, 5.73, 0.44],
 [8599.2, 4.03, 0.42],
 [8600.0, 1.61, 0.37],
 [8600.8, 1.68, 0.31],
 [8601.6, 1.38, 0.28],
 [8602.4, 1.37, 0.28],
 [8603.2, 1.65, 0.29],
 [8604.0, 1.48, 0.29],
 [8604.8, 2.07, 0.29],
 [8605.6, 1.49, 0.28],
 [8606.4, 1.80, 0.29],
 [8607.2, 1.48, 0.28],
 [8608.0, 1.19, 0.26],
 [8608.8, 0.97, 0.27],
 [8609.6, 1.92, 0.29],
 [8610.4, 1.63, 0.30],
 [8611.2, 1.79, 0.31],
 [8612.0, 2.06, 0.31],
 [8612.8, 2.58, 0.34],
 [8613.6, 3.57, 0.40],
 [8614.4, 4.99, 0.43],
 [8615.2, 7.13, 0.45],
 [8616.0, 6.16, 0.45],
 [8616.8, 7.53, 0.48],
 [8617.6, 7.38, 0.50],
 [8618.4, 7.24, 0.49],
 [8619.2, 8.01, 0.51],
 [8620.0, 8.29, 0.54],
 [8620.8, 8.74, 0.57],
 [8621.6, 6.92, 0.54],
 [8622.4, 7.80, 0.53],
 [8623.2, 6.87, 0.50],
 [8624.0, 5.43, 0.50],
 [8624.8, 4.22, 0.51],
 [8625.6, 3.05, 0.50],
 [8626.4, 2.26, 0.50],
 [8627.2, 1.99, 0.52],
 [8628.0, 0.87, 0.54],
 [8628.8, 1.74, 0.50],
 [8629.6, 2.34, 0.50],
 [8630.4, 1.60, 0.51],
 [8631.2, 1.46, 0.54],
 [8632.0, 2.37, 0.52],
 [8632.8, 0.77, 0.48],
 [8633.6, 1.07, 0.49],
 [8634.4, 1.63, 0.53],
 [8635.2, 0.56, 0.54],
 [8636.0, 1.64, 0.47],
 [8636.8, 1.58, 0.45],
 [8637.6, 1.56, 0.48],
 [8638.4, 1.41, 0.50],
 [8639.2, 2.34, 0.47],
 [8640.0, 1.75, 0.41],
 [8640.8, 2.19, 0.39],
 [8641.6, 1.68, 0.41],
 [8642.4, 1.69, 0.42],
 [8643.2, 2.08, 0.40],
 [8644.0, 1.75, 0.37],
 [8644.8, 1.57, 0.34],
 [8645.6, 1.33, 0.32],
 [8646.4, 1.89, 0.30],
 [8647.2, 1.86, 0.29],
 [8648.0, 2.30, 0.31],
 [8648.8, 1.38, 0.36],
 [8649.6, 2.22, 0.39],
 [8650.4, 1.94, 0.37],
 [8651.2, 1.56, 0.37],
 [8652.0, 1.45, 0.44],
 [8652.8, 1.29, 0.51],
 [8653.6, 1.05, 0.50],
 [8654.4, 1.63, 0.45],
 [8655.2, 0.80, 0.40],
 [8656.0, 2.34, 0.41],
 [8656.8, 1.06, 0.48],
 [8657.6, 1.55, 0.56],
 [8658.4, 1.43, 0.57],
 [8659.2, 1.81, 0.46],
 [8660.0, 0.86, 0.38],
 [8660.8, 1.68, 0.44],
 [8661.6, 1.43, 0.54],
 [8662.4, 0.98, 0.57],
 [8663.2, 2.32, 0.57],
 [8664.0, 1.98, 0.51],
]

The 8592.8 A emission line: H-alpha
